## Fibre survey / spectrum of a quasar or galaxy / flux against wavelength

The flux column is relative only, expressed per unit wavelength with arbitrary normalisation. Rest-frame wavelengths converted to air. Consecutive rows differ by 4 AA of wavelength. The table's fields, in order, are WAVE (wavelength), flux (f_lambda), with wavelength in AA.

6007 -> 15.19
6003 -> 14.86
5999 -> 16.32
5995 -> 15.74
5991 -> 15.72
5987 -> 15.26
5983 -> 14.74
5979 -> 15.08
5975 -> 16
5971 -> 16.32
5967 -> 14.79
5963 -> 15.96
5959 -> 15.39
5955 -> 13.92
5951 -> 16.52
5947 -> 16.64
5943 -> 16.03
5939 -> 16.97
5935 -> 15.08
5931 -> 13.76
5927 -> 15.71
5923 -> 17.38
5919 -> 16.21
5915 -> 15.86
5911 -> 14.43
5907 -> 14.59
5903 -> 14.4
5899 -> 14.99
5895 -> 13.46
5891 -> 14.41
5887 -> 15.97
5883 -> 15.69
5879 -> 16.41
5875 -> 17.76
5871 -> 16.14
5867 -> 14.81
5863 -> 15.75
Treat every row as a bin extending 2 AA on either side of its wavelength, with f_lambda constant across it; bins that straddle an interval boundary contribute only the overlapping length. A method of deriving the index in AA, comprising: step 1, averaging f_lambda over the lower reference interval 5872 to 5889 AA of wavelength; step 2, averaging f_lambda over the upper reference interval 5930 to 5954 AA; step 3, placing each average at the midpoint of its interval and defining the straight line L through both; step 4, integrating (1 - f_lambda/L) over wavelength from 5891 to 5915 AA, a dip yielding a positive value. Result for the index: 2.5 AA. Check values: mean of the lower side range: 16.4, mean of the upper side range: 15.8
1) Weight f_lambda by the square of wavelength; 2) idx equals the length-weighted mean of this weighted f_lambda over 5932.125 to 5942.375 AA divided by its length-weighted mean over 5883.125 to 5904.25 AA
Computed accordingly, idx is 1.09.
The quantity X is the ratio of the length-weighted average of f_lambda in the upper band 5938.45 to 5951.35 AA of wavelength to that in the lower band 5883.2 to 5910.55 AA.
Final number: 1.1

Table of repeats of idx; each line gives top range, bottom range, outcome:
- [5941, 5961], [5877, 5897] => 1.06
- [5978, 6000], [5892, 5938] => 1.05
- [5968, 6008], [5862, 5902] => 1.04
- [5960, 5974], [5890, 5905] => 1.12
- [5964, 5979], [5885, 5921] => 1.07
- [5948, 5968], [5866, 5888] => 0.98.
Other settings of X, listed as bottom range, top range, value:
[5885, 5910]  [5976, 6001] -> 1.06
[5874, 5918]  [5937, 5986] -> 1.03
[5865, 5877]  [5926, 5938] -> 0.92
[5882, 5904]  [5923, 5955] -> 1.07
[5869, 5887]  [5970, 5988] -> 0.94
